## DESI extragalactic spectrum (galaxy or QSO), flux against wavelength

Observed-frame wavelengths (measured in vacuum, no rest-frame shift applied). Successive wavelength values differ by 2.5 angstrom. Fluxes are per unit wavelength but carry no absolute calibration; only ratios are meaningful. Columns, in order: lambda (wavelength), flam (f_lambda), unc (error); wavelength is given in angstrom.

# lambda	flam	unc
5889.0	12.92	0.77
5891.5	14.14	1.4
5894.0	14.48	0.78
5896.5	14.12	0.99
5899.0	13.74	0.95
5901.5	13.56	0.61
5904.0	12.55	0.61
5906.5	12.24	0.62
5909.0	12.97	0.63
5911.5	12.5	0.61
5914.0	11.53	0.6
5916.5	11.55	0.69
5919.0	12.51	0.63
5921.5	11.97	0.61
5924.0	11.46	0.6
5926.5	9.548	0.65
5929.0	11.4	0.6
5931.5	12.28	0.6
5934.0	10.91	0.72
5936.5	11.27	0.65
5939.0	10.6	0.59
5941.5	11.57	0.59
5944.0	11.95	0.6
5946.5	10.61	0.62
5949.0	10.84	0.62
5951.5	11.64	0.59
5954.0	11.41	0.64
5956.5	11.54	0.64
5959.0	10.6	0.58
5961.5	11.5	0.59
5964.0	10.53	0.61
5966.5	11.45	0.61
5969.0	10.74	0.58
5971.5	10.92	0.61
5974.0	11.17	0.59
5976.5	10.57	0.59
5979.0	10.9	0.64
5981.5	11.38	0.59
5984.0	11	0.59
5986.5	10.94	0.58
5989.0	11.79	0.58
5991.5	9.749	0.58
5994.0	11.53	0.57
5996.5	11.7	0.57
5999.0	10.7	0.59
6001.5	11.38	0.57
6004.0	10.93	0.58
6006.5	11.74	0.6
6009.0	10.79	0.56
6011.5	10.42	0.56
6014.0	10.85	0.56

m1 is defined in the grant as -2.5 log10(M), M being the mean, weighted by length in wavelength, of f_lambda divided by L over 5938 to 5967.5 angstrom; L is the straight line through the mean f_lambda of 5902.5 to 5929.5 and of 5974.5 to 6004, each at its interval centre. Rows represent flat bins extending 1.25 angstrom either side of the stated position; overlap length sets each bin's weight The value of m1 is 0.03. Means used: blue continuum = 11.9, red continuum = 11.1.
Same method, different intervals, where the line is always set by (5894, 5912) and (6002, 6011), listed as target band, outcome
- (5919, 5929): 0.14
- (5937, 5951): 0.11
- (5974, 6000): 0.05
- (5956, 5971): 0.09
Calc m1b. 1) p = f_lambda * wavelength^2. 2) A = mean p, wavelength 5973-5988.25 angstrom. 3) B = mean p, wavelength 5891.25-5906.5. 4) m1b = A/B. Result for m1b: 0.8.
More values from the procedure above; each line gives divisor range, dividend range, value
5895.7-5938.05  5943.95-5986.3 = 0.93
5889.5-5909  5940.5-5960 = 0.85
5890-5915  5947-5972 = 0.86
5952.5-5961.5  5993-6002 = 1.02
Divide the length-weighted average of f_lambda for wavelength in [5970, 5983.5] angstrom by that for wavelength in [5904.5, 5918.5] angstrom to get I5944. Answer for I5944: 0.9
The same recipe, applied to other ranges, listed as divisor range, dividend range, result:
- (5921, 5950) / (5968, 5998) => 0.99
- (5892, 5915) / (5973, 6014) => 0.84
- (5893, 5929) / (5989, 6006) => 0.89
